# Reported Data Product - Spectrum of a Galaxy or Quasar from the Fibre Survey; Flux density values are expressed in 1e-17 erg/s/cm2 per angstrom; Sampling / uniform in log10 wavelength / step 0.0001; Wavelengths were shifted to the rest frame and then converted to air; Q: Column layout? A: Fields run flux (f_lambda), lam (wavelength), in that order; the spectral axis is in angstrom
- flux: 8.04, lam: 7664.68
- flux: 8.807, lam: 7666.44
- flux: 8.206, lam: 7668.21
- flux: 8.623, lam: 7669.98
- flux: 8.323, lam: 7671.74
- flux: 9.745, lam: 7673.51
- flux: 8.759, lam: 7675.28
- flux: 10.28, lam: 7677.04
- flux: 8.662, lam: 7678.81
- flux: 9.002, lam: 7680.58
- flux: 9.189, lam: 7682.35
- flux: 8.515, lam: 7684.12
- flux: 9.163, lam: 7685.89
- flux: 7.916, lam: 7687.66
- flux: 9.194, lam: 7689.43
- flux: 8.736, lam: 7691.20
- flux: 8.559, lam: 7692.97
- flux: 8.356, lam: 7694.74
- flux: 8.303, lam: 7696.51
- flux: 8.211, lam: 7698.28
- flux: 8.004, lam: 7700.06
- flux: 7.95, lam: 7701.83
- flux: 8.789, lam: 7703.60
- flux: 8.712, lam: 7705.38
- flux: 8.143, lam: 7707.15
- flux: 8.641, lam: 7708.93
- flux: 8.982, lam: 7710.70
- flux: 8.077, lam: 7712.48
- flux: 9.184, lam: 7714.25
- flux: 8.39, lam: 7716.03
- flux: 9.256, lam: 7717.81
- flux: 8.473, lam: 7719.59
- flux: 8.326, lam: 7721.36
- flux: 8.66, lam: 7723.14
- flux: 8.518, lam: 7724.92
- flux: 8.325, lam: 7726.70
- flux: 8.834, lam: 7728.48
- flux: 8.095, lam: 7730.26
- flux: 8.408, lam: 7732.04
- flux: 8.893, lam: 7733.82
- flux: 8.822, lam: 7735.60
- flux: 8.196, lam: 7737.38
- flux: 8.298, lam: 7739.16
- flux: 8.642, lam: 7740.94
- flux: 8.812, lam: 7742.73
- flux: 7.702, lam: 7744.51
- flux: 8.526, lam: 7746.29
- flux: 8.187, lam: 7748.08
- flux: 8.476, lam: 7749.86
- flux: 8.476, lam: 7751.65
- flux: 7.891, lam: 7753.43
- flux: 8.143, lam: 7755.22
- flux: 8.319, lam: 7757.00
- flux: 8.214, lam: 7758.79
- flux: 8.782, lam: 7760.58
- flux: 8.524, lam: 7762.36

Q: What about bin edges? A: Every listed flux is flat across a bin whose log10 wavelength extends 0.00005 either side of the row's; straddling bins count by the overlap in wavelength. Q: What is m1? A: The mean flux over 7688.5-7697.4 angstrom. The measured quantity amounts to 8.63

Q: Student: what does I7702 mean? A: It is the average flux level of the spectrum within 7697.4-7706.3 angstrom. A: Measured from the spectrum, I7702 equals 8.33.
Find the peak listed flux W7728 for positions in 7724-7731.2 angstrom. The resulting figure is 8.834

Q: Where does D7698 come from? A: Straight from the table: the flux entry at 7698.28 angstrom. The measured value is 8.211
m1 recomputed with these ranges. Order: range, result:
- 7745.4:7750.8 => 8.39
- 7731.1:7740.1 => 8.53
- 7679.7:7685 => 8.9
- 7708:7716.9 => 8.65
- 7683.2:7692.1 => 8.71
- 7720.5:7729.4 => 8.53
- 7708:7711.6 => 8.79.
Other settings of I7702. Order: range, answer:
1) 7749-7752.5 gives 8.46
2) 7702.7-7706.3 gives 8.75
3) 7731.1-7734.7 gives 8.64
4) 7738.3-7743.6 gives 8.58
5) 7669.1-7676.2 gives 8.88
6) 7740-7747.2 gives 8.41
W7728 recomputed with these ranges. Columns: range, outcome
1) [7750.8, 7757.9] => 8.476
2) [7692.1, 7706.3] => 8.789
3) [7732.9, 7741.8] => 8.893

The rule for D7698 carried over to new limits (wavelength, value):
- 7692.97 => 8.559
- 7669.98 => 8.623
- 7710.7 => 8.982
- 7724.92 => 8.518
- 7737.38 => 8.196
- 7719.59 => 8.473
